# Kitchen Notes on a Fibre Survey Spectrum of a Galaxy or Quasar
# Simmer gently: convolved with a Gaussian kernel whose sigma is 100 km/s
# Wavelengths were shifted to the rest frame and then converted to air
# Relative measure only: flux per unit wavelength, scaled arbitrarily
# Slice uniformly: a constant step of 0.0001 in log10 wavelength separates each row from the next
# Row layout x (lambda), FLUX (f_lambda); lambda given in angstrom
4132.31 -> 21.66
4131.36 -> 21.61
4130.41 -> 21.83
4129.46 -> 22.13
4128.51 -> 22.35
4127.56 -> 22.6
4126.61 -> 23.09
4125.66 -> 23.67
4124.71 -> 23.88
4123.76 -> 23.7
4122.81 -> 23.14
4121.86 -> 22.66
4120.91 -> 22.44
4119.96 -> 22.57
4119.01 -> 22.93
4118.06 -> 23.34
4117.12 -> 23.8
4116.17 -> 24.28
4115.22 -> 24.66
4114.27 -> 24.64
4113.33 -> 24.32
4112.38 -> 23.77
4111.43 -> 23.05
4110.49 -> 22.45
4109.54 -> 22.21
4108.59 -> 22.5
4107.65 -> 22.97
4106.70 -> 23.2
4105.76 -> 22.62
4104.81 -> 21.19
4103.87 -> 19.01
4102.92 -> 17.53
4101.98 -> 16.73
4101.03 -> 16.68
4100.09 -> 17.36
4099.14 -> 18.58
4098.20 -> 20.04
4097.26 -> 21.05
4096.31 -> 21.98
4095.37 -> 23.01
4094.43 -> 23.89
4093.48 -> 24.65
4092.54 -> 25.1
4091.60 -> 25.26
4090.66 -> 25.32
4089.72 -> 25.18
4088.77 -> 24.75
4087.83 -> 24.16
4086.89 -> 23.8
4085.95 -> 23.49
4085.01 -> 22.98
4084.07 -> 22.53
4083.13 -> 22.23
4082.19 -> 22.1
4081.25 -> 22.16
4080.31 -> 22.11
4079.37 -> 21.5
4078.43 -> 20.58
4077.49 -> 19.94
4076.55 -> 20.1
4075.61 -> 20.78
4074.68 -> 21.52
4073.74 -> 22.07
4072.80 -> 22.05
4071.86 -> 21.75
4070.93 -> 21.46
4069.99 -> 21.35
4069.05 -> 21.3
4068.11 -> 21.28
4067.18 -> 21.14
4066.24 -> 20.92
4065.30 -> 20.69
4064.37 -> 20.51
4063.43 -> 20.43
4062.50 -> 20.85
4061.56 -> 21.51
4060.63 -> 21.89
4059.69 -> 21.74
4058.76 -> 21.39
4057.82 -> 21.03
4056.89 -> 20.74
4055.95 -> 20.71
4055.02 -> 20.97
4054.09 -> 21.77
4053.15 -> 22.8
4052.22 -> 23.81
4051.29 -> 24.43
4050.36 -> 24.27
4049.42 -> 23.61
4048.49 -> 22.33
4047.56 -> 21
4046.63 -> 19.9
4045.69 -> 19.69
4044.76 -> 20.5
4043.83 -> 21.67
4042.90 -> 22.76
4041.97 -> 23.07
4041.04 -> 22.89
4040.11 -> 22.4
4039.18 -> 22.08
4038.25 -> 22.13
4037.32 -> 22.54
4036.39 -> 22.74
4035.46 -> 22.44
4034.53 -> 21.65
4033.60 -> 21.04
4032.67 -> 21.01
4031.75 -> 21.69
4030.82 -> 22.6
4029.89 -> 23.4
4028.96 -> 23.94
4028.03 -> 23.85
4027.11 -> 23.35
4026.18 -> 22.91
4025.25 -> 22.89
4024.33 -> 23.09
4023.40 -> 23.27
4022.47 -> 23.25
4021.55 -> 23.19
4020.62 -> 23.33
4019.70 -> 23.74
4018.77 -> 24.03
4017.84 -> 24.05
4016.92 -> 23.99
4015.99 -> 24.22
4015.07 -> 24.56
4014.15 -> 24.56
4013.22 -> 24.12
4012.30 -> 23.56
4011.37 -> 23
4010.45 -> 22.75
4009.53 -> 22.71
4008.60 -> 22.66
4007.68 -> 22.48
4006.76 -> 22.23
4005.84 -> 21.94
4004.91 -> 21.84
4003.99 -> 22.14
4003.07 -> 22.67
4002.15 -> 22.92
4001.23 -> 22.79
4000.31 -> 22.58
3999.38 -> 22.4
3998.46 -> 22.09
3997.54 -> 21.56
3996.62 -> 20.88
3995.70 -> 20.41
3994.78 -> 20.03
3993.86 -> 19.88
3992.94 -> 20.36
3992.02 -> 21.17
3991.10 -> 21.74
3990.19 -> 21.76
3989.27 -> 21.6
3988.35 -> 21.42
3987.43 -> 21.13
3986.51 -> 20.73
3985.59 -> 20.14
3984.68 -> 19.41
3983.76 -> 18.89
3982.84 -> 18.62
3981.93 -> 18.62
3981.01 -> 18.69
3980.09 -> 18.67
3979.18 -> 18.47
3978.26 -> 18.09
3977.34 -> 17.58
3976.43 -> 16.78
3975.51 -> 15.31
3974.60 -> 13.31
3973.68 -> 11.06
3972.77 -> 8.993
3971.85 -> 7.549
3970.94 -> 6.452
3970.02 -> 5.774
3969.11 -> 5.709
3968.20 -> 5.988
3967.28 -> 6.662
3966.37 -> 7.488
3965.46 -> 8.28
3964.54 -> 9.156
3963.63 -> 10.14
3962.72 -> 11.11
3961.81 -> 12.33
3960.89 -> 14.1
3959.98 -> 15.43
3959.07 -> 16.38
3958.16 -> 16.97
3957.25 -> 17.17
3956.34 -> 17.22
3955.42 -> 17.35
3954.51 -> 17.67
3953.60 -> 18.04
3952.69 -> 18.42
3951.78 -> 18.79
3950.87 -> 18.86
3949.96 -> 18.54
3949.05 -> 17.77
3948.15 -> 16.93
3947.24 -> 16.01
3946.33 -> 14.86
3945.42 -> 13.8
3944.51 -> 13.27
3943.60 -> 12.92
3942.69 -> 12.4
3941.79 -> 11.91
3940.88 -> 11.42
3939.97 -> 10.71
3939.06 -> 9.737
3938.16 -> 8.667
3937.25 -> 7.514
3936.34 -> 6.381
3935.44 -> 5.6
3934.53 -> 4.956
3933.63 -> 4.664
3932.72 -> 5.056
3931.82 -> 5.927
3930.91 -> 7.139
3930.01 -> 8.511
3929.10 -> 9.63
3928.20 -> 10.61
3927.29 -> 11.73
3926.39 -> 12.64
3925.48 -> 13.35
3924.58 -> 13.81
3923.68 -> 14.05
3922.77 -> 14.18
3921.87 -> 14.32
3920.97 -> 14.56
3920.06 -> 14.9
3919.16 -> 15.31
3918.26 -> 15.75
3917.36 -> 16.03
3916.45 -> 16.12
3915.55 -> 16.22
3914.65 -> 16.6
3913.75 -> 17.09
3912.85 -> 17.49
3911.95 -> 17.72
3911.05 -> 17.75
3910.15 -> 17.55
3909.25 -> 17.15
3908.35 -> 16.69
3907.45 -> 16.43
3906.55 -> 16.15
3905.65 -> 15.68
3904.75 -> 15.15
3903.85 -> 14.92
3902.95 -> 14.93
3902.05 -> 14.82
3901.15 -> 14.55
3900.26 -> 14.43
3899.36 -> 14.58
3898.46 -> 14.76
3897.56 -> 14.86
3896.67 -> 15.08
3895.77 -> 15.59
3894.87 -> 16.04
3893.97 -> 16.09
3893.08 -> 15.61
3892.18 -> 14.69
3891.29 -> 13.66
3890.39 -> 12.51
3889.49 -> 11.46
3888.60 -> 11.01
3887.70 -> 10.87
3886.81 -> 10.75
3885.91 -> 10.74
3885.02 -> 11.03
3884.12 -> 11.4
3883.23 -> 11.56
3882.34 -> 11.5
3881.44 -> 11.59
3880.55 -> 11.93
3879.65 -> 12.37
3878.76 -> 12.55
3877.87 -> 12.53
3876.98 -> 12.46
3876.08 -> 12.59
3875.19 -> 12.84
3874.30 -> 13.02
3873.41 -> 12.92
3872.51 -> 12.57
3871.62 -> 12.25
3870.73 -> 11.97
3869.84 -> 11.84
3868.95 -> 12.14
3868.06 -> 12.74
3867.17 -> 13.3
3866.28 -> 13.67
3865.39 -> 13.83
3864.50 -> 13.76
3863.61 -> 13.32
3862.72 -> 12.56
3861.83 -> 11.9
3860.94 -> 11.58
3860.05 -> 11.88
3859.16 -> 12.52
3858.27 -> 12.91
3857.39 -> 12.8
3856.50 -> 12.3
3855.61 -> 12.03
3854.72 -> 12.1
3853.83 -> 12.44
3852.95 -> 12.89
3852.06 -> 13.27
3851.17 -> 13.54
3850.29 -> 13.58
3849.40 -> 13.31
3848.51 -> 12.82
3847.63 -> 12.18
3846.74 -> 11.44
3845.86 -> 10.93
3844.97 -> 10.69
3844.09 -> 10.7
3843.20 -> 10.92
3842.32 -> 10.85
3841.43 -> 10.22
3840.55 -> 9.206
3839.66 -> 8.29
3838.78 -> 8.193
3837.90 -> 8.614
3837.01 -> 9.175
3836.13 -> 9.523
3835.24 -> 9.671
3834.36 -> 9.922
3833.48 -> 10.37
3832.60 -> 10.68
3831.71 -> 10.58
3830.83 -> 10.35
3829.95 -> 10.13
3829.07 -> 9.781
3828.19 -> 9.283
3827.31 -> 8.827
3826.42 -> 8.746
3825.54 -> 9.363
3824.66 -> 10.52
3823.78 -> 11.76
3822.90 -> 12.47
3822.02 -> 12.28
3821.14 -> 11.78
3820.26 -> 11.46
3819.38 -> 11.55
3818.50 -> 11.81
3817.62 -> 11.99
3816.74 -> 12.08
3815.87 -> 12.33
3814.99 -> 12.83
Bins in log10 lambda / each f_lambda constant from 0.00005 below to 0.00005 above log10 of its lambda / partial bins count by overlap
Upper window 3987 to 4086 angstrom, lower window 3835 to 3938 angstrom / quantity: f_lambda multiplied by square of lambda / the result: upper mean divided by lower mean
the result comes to 1.9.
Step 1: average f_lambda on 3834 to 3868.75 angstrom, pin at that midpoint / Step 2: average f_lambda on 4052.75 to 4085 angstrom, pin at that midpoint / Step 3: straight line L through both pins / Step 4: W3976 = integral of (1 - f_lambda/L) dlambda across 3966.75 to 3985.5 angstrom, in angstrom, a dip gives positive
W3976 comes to 4.0 angstrom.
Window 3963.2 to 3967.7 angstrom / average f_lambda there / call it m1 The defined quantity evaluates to 8.35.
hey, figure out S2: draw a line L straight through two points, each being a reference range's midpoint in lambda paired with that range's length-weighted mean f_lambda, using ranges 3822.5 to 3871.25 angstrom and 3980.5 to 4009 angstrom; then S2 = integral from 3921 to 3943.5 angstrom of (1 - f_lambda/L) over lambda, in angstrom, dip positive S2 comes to 9.3 angstrom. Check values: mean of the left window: 11.4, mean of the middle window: 9.93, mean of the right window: 21.2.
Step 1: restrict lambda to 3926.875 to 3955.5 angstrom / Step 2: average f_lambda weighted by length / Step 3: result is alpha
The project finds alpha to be 12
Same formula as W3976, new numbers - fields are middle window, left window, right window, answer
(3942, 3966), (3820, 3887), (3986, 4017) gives 4.7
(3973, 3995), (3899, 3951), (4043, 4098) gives -2.4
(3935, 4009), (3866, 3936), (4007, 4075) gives 7.8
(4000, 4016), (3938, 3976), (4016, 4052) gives -3.0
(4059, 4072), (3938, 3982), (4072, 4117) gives -0.6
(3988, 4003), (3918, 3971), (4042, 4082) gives -4.9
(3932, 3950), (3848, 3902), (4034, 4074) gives 5.9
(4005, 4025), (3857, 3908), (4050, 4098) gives -4.0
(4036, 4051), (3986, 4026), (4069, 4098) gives 0.3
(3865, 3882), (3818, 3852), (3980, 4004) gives 0.8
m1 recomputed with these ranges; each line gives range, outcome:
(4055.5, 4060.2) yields 21.1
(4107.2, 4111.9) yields 22.7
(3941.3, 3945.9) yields 12.9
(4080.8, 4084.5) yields 22.3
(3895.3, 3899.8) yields 15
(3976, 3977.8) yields 17.2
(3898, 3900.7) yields 14.6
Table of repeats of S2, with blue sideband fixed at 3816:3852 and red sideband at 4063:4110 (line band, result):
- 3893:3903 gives -1.1 angstrom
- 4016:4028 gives -2.9 angstrom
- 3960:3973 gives 6.1 angstrom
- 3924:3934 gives 3.6 angstrom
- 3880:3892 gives 1.3 angstrom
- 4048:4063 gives -1.3 angstrom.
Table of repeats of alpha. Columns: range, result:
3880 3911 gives 14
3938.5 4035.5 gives 18.4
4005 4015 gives 23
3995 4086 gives 22.2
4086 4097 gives 24.2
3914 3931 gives 13.6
